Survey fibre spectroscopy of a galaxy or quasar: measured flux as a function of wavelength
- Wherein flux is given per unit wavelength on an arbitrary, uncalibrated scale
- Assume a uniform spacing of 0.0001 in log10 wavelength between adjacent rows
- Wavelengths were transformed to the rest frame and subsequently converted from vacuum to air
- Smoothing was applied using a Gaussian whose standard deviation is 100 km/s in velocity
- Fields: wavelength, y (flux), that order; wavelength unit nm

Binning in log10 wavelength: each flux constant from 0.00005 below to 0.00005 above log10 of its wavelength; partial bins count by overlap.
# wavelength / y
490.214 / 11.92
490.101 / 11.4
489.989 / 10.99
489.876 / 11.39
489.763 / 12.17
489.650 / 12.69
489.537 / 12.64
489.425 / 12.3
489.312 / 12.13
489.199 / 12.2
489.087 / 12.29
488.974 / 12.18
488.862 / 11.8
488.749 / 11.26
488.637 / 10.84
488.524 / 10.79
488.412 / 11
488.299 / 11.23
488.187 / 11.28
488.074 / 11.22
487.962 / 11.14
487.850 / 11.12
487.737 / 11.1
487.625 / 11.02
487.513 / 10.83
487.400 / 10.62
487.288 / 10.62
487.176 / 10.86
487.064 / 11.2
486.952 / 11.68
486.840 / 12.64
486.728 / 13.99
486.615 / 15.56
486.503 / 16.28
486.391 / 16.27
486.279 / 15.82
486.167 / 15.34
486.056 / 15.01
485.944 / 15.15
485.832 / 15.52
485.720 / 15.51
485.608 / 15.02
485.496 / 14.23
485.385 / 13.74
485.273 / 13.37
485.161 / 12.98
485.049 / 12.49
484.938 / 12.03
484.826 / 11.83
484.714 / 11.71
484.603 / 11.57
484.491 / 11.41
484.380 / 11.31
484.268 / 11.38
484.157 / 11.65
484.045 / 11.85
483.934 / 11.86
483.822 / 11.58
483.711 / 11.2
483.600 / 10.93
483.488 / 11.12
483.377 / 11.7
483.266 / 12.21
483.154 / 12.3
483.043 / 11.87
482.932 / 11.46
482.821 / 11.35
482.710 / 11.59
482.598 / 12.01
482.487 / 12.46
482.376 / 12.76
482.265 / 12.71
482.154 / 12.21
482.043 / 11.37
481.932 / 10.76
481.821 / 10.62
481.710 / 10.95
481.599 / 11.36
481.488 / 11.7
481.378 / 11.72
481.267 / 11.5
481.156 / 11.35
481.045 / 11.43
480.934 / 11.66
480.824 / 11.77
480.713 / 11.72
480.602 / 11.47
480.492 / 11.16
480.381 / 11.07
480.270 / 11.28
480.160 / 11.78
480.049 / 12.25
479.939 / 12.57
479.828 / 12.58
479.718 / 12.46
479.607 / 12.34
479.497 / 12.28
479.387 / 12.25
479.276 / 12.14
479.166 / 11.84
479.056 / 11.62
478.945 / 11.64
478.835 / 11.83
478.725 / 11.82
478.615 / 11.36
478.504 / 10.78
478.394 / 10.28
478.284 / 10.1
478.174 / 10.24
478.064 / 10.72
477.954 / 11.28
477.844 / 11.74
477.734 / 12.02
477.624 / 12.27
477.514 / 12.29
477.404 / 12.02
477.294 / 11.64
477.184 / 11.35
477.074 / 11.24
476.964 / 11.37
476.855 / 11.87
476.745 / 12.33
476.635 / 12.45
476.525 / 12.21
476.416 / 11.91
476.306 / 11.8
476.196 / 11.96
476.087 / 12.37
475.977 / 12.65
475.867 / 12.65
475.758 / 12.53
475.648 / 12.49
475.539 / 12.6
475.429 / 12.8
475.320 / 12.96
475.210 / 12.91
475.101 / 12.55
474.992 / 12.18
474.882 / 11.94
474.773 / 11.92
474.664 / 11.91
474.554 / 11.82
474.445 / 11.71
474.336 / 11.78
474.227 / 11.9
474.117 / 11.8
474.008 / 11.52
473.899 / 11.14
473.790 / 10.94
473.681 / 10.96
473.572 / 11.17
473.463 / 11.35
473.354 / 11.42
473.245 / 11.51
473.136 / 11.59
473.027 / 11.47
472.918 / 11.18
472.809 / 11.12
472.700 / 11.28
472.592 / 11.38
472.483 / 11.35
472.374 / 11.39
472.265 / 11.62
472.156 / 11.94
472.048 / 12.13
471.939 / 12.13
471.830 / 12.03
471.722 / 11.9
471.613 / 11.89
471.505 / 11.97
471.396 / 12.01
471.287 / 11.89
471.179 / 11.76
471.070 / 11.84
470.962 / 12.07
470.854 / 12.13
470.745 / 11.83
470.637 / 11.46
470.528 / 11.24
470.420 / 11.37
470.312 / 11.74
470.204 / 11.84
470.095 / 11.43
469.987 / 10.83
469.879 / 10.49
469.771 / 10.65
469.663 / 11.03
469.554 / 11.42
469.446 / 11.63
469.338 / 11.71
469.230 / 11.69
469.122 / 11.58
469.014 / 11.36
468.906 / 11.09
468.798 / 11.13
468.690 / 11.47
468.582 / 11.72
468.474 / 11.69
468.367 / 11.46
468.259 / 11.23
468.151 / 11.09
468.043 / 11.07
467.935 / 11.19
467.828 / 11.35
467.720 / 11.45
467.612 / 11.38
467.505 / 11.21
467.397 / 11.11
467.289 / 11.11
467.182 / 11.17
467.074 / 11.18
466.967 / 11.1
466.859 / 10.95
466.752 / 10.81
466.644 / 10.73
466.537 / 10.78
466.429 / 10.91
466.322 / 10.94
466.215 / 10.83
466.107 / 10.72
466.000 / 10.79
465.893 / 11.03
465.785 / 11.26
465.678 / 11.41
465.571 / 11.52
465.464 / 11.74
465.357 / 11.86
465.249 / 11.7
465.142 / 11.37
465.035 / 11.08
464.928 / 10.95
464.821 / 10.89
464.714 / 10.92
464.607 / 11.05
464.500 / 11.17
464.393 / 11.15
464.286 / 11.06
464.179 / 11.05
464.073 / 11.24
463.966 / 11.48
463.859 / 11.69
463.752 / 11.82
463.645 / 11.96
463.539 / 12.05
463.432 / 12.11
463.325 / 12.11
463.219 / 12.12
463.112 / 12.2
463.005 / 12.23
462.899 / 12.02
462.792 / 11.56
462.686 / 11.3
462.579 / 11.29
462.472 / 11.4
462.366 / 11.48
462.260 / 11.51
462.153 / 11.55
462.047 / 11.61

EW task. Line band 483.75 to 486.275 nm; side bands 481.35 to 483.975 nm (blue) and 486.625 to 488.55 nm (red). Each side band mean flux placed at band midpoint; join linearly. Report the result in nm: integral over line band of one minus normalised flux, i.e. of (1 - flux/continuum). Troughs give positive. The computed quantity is -0.34 nm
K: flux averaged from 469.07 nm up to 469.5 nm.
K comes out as 11.7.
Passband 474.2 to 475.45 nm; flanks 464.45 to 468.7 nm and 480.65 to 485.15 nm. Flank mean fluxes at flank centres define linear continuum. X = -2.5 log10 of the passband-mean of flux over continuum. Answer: -0.07 mag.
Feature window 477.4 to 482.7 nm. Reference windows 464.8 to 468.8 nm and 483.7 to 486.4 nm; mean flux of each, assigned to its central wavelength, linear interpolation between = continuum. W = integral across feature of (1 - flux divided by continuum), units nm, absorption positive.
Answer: 0.412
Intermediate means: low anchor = 11.2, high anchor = 13.2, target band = 11.7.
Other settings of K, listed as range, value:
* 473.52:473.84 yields 11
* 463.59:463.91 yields 11.8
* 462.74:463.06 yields 11.9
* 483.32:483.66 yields 11.3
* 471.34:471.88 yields 12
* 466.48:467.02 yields 10.9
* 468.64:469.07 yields 11.3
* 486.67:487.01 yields 12.7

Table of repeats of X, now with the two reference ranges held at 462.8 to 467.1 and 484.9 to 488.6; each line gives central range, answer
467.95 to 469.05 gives 0.03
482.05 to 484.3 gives 0.08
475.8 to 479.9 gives 0.04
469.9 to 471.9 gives 0.01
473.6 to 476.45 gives 0.00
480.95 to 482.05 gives 0.11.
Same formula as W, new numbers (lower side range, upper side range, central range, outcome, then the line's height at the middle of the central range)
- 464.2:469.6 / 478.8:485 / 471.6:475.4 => -0.090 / 11.4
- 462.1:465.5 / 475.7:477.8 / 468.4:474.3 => 0.154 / 11.8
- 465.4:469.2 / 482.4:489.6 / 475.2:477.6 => -0.088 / 11.8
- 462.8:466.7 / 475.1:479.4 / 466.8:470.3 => 0.076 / 11.5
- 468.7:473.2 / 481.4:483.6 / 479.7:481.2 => -0.009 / 11.7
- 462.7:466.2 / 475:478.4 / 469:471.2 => 0.040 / 11.7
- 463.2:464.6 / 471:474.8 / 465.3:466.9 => 0.070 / 11.6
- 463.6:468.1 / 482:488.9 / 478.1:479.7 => 0.065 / 12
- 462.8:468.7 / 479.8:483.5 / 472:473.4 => 0.001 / 11.5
